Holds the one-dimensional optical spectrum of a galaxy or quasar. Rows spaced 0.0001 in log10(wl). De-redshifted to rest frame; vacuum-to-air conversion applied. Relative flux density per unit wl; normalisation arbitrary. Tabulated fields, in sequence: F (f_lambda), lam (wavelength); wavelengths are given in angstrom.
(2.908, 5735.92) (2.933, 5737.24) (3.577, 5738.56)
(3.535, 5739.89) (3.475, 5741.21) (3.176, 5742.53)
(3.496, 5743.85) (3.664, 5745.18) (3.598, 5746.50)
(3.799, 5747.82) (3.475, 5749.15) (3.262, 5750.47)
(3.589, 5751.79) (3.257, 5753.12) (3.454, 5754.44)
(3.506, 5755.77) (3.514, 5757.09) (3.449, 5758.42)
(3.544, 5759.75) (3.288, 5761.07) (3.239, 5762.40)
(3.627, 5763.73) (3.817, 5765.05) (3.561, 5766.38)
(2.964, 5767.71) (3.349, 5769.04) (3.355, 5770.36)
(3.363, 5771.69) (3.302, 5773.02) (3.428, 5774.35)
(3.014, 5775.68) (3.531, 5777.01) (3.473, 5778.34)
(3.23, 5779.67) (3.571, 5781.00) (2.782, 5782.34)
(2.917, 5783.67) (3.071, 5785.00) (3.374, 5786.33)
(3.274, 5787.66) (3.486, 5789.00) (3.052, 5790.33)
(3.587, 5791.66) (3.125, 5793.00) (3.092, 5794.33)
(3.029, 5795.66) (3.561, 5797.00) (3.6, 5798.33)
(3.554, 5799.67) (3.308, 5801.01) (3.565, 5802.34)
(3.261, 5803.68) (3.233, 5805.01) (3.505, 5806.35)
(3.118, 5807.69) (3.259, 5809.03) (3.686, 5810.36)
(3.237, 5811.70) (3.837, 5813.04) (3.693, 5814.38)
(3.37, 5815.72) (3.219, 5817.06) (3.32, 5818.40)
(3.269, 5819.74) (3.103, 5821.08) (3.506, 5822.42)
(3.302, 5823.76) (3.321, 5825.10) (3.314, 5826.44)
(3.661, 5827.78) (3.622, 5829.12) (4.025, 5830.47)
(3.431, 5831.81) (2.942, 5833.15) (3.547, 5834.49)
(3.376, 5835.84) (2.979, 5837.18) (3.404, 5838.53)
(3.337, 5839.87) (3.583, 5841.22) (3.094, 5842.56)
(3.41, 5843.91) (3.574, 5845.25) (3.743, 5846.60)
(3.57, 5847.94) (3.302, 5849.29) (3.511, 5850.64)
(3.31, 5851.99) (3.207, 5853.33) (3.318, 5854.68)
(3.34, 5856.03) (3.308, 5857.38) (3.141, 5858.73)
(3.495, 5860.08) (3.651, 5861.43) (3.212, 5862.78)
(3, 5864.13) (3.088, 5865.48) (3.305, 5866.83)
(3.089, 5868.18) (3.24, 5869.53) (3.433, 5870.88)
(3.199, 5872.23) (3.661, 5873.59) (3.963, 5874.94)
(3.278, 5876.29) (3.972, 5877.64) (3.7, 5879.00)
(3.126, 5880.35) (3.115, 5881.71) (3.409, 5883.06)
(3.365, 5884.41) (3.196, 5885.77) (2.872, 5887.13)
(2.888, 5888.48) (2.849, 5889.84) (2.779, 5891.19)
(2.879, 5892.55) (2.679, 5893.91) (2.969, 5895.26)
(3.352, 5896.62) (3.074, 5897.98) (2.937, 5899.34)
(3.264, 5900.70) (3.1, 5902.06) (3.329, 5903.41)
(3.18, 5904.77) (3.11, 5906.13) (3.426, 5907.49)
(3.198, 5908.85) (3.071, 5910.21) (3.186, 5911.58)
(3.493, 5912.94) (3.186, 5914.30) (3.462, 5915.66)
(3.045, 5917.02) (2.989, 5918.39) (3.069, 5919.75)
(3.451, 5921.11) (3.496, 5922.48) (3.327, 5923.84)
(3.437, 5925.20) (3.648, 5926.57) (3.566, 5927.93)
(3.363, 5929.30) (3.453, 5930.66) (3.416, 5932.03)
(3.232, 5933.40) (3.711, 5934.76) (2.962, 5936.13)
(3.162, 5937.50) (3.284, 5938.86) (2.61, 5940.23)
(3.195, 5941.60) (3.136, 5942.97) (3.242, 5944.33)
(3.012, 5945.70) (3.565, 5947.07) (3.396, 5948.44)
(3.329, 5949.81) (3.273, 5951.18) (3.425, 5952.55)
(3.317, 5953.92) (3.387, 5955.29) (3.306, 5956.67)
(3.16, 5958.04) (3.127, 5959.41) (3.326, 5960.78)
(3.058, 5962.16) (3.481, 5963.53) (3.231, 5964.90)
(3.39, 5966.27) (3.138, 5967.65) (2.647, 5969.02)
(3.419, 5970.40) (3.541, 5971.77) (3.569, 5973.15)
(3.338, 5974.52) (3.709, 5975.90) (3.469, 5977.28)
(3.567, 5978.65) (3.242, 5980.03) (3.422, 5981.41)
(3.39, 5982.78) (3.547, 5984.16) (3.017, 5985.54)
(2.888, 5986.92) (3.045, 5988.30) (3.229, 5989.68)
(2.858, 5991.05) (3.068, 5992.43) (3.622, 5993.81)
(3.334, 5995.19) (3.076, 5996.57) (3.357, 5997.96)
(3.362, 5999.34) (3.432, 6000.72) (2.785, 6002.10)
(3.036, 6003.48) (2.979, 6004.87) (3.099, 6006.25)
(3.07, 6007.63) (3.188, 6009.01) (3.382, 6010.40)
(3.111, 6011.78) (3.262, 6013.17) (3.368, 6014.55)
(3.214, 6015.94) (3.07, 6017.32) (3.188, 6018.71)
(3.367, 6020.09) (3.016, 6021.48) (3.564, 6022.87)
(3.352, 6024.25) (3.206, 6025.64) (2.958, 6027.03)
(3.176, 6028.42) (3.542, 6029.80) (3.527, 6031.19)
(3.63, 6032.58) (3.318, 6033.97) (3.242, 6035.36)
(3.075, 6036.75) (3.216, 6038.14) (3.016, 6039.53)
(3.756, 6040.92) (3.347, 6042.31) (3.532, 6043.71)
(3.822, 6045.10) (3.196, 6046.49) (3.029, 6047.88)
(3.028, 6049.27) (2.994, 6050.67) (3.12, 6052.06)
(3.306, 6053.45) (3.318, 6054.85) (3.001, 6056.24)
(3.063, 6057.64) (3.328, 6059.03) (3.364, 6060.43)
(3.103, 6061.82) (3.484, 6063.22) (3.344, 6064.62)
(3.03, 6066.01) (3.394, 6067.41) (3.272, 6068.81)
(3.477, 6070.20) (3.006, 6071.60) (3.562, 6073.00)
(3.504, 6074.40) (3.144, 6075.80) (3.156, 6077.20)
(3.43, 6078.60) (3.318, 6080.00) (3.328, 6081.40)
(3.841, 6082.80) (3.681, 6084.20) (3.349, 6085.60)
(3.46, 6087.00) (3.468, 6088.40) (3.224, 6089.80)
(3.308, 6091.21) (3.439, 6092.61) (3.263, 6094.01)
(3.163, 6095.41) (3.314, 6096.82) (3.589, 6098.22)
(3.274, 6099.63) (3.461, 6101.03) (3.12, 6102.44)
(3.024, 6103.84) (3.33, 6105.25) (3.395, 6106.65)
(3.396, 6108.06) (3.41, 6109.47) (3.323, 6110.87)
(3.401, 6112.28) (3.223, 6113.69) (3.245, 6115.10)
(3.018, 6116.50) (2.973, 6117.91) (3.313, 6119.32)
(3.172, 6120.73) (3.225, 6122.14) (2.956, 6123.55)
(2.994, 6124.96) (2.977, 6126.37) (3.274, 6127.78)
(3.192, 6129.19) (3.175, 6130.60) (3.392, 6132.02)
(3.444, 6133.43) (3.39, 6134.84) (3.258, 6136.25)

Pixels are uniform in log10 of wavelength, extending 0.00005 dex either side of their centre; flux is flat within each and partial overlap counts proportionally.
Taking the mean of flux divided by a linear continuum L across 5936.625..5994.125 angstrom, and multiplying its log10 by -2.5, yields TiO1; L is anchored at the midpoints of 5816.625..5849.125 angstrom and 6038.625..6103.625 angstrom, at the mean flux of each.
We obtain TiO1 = 0.03 mag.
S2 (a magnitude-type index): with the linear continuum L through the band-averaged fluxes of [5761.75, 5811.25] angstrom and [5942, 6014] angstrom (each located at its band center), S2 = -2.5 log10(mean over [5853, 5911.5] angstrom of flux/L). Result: 0.02 mag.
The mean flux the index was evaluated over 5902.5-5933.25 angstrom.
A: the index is 3.31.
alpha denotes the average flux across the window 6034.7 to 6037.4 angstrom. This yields 3.16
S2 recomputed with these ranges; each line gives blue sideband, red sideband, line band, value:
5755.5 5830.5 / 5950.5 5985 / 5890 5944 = 0.05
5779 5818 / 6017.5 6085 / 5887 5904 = 0.11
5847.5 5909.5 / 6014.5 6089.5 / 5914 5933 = -0.03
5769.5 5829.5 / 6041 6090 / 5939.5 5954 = 0.04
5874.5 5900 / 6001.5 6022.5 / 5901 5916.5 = -0.03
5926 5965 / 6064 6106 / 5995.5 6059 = 0.03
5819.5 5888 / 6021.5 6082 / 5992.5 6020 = 0.03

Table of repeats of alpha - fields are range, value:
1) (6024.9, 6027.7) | 3.08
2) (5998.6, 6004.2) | 3.15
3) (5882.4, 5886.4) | 3.32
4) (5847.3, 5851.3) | 3.45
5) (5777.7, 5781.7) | 3.41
